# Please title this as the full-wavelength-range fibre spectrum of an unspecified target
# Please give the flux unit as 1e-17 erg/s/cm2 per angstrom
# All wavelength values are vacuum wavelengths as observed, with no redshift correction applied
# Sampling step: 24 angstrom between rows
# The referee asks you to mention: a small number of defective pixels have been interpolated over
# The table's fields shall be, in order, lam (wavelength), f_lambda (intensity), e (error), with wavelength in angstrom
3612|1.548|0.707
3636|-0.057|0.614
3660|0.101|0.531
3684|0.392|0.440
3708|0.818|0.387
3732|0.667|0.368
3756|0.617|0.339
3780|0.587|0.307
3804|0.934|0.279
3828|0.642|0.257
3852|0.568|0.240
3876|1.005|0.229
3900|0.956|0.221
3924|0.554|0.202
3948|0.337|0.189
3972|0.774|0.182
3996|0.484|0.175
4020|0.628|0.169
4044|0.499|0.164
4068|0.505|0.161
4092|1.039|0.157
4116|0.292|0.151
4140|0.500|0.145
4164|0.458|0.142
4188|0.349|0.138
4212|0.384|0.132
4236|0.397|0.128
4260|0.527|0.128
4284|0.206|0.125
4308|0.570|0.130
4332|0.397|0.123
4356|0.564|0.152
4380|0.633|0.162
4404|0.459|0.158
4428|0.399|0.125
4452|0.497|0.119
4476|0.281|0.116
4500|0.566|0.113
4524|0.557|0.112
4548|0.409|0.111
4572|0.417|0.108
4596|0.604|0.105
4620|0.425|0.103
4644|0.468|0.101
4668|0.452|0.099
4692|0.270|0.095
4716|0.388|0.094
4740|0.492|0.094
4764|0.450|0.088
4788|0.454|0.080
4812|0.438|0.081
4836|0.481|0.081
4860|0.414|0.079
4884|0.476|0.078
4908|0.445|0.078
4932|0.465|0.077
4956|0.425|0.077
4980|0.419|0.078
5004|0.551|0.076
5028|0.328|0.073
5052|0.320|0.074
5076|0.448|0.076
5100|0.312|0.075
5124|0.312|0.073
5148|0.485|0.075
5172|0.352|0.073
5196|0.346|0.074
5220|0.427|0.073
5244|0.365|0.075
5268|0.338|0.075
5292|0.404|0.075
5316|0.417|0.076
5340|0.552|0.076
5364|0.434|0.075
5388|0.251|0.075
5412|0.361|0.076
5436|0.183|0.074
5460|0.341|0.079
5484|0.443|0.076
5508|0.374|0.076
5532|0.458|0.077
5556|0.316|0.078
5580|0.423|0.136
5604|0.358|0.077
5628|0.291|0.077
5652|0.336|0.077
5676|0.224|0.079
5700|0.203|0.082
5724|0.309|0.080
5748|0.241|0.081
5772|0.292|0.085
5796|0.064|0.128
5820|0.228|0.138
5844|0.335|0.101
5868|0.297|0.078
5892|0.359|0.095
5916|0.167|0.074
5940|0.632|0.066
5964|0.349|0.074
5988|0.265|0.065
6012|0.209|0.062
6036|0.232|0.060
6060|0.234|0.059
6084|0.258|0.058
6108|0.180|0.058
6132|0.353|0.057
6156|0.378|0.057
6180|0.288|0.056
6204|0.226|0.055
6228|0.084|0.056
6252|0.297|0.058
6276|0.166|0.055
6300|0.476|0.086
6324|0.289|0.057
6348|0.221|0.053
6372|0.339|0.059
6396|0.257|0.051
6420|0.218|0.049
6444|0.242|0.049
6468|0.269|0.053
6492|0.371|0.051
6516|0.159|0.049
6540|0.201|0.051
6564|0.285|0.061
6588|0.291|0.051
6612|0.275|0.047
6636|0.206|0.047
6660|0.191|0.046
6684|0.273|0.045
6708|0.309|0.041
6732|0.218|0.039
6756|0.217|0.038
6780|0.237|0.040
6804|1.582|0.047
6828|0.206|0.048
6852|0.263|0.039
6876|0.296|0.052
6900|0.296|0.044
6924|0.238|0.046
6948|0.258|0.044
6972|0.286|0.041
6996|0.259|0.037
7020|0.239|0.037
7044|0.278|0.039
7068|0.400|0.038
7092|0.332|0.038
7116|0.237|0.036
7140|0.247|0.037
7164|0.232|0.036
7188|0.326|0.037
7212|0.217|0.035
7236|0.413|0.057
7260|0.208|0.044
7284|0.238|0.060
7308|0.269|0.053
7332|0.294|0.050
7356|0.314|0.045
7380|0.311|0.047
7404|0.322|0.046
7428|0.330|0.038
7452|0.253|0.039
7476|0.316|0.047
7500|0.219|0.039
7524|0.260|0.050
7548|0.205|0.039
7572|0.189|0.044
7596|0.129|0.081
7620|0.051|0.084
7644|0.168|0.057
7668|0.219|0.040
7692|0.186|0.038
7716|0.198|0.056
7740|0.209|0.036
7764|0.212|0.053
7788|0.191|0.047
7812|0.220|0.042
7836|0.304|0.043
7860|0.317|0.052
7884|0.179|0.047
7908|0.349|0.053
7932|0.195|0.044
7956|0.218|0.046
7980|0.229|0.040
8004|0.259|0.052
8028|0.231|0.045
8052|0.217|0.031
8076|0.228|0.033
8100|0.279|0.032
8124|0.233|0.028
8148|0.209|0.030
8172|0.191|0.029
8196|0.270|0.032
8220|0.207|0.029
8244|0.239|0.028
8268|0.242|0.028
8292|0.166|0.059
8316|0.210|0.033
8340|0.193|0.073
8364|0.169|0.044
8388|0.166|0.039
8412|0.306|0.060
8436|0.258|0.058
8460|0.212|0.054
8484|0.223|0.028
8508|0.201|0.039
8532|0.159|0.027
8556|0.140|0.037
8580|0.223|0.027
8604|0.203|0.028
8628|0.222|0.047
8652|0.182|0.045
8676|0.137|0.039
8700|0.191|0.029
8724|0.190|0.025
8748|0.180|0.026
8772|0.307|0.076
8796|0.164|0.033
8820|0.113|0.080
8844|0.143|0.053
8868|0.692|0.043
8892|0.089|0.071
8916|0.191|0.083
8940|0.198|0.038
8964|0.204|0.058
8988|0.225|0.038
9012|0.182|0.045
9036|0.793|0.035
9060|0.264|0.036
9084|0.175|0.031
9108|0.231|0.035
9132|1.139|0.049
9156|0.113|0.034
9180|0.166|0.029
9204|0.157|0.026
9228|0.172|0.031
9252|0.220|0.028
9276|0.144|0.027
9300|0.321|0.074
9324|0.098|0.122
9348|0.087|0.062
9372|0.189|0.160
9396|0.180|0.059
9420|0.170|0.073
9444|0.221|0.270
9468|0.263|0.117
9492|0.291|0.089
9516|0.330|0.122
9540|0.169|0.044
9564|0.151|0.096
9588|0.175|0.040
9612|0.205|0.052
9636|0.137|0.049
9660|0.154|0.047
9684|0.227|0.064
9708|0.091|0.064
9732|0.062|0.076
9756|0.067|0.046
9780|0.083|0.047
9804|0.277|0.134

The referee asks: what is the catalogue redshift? 0.82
